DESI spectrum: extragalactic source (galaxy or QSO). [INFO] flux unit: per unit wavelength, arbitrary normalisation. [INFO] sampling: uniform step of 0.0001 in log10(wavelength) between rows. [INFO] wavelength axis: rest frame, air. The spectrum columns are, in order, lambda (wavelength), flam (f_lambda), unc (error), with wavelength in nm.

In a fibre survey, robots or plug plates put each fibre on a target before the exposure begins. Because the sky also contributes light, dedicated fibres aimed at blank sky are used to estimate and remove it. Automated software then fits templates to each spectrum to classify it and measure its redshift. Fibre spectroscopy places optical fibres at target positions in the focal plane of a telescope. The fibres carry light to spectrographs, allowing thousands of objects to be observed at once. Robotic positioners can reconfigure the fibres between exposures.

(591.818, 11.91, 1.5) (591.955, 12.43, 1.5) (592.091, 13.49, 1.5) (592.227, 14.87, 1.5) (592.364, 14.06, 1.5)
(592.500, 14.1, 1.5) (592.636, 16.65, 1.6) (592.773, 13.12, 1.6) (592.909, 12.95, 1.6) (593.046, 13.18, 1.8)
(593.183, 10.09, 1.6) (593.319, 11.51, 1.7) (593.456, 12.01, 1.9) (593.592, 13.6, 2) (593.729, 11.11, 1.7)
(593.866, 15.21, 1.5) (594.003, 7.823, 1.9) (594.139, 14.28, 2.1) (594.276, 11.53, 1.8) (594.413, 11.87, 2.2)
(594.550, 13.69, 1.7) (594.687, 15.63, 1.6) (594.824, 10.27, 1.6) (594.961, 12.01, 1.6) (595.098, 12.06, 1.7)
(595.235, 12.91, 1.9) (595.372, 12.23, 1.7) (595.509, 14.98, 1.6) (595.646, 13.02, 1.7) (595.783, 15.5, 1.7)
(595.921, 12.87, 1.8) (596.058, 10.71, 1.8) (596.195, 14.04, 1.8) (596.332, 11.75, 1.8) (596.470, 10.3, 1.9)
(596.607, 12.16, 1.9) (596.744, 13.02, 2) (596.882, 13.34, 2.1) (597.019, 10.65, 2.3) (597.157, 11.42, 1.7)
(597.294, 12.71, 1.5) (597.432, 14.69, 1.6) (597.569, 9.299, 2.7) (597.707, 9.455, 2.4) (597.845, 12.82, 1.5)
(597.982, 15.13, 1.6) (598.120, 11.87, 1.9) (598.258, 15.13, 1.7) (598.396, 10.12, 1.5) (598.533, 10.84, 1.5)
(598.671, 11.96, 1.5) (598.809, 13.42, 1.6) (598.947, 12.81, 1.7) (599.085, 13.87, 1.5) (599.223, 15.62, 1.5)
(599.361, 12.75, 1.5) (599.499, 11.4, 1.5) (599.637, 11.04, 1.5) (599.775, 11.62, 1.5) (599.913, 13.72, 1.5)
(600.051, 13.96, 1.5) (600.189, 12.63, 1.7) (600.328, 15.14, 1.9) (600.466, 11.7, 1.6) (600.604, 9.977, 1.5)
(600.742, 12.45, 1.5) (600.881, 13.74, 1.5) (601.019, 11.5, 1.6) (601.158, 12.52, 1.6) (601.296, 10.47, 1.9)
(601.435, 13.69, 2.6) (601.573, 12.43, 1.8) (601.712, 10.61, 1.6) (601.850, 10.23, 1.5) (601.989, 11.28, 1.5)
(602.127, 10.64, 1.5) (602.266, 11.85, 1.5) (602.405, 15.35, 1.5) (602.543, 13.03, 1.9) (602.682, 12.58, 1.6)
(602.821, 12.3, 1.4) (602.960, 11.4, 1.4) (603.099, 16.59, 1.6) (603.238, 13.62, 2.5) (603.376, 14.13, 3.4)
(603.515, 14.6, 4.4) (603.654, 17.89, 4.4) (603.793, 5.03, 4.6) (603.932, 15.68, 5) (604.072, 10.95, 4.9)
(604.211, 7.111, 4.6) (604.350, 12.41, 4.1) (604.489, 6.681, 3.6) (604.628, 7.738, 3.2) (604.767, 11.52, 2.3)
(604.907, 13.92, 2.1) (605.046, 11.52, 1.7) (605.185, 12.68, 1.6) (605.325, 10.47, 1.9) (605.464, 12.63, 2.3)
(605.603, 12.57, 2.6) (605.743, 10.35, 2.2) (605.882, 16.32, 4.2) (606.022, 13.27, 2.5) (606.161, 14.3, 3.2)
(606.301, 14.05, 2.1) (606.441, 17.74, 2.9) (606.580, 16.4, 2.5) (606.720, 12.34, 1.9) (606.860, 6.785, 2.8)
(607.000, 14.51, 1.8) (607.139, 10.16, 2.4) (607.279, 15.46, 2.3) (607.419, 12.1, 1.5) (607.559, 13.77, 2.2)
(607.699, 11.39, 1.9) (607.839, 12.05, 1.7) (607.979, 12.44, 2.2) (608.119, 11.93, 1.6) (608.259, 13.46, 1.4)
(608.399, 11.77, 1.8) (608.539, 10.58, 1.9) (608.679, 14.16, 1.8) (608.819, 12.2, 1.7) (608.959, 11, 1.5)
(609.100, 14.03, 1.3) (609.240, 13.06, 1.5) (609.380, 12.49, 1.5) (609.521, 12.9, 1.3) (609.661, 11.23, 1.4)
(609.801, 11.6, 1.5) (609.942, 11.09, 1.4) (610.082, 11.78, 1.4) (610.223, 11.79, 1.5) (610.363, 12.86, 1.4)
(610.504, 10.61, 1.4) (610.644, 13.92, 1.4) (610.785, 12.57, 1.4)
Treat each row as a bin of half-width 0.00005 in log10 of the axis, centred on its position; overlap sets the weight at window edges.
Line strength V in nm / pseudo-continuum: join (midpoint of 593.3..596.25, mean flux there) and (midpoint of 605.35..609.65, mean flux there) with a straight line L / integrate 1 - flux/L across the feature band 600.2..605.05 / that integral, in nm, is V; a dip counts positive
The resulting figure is 0.26 nm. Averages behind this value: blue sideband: 12.7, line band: 12.1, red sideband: 12.8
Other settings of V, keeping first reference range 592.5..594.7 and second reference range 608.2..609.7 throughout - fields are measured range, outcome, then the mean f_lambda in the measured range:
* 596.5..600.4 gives 0.02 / 12.6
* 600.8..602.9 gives 0.07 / 12.1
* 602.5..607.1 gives 0.01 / 12.5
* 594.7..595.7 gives 0.00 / 12.7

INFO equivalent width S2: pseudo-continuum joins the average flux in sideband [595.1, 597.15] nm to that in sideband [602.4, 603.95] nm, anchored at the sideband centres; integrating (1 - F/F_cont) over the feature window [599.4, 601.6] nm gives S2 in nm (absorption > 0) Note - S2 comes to 0.12 nm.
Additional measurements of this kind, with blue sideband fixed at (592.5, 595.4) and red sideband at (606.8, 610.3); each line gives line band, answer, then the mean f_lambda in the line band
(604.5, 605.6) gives 0.086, 11.3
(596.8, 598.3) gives 0.015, 12.4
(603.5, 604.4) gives 0.038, 11.8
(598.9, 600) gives -0.039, 12.9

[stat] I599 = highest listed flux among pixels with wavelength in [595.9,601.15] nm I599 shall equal 15.62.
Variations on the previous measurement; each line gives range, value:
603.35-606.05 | 17.89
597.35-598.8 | 15.13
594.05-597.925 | 15.63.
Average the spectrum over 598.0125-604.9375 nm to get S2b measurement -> 12.3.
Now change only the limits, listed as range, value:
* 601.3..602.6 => 12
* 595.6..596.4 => 13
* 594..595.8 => 12.8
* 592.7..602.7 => 12.4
